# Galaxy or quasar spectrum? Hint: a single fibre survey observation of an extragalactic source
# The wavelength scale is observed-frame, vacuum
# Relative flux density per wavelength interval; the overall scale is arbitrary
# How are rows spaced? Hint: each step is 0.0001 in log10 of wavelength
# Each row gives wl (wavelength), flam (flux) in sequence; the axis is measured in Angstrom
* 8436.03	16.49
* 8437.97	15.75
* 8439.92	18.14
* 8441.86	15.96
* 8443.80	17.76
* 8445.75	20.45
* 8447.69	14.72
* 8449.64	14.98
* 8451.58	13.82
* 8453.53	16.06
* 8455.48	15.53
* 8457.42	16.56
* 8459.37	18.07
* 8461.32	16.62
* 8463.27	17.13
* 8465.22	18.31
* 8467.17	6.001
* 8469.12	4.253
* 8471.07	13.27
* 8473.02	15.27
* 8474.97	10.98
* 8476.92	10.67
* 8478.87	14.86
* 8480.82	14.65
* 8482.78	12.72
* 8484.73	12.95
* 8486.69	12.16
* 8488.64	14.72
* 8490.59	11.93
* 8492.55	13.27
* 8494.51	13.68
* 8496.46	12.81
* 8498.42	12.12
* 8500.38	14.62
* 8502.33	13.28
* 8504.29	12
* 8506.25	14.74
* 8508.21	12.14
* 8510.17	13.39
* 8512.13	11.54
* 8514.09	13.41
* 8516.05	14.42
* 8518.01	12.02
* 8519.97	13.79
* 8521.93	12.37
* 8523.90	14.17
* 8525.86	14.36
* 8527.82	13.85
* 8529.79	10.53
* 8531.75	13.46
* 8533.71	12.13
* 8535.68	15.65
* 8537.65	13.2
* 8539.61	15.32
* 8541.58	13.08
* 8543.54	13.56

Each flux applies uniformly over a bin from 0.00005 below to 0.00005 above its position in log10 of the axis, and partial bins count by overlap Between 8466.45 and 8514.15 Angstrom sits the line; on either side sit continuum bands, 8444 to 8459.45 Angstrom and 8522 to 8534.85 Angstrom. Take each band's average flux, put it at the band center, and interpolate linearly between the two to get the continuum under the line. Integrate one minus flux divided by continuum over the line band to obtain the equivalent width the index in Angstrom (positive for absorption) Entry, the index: 6.9 Angstrom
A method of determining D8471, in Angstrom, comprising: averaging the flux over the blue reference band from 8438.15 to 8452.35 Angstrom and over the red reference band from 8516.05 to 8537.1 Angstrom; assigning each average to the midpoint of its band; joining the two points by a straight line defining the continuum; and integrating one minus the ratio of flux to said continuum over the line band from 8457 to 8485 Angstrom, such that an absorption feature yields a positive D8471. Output 3.8 Angstrom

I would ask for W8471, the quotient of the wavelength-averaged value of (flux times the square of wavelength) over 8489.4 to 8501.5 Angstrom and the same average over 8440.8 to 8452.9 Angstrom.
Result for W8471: 0.81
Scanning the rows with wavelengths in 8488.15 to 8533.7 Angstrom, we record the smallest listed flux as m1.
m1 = 10.53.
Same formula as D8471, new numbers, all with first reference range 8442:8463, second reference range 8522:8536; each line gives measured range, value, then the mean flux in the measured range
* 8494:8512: 1.6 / 13.1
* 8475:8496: 2.8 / 13.1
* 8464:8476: 3.3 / 11.5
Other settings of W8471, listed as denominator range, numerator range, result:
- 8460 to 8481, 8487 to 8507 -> 1.03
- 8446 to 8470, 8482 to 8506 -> 0.91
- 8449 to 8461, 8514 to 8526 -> 0.86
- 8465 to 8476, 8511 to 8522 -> 1.21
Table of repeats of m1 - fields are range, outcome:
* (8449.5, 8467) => 13.82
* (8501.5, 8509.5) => 12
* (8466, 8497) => 4.253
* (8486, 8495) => 11.93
